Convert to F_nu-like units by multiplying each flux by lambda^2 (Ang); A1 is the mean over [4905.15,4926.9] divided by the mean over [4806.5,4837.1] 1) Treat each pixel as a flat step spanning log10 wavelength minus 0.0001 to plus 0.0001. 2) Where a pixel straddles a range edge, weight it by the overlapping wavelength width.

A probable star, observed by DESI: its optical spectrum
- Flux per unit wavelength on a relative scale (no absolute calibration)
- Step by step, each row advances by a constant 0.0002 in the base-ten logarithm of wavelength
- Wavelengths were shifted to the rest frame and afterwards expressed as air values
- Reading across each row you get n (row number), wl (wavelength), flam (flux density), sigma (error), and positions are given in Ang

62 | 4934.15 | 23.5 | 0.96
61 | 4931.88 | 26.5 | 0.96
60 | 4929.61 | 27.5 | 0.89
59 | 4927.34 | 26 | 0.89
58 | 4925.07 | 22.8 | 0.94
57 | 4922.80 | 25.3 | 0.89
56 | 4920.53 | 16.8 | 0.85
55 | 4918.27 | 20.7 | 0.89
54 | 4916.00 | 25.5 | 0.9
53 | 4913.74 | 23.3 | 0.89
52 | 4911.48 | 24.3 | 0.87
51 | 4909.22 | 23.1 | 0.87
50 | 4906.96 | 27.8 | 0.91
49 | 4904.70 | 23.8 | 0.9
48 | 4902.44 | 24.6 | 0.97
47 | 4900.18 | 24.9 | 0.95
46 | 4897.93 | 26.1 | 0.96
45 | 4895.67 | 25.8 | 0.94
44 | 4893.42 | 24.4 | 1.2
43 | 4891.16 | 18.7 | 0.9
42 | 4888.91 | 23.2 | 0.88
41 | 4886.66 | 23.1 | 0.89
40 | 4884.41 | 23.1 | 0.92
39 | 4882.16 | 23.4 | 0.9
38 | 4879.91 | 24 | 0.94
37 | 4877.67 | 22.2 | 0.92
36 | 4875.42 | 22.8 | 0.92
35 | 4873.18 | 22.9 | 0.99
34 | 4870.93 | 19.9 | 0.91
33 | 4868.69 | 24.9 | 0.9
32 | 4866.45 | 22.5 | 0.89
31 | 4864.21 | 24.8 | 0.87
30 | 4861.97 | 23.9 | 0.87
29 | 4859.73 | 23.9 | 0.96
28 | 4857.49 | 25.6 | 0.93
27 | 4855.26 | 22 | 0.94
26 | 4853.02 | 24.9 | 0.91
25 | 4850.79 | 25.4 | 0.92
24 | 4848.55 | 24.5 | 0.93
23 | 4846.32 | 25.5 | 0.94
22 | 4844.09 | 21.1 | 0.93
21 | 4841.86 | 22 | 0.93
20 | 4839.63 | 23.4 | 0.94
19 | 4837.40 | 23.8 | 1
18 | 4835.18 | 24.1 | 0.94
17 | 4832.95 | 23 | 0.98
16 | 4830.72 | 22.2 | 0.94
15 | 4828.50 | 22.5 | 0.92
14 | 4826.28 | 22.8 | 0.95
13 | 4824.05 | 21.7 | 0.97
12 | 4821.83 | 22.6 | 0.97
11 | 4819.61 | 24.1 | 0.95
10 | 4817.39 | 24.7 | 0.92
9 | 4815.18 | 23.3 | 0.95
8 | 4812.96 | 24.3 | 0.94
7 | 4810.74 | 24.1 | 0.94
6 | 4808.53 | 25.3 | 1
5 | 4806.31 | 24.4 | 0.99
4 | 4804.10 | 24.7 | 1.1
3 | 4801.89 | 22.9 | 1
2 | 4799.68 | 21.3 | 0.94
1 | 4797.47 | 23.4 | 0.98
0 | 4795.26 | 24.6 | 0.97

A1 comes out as 1.04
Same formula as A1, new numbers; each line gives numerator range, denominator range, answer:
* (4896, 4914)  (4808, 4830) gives 1.10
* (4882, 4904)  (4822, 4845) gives 1.07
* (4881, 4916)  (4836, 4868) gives 1.03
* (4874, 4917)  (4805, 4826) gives 1.04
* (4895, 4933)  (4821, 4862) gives 1.07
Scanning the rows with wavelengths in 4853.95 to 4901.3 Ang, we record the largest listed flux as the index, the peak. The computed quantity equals 26.1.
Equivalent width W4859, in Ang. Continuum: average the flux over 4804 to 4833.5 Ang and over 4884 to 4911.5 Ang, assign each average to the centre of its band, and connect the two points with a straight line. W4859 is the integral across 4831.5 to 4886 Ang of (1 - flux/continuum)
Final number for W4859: 0.8 Ang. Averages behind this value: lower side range 23.5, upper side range 24.1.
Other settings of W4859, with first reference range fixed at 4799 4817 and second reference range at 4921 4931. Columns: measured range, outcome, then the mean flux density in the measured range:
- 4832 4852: 0.4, 23.7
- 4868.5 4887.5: 1.3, 22.8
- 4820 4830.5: 0.7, 22.5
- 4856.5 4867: 0.0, 24.2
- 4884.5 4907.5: 0.5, 24.1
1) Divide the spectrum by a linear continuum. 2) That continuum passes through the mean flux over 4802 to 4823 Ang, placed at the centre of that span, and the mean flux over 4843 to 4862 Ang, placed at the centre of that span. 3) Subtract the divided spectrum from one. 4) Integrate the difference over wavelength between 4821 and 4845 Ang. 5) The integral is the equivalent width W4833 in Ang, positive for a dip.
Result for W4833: 1.4 Ang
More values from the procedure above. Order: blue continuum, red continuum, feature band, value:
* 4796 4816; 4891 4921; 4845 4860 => -0.46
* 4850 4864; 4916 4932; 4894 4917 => -1.08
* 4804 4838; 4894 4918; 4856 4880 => 0.86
